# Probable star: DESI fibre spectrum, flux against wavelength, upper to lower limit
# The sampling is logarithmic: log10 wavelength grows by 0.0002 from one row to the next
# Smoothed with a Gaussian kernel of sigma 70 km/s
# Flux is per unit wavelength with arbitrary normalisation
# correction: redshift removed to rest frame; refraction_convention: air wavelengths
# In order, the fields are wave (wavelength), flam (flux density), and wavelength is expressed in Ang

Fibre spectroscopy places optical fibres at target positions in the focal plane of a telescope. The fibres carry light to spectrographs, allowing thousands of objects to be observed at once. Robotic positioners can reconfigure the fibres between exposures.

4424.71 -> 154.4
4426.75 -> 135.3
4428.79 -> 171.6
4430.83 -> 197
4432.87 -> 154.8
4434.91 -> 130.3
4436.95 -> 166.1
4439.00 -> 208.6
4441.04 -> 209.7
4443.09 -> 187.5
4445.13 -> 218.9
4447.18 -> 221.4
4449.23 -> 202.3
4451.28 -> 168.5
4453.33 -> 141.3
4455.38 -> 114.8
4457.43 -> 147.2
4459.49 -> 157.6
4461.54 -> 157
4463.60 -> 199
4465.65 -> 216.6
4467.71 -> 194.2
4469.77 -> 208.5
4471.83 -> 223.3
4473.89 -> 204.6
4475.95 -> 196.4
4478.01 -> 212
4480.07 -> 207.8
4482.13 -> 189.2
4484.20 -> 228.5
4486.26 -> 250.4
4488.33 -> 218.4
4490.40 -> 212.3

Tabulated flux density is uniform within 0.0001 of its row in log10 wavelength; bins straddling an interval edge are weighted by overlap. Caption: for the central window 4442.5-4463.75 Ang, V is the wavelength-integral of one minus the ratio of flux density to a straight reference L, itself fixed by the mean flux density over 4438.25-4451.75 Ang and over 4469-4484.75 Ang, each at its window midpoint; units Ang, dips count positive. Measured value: 3.3 Ang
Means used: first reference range 204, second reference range 208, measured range 173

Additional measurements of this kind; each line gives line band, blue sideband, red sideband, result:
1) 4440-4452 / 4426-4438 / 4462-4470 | -1.8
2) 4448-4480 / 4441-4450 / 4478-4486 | 4.1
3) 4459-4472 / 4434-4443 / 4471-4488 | 0.6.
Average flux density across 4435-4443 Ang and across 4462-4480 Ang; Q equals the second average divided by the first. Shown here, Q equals 1.10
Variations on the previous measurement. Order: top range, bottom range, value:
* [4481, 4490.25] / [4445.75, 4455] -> 1.22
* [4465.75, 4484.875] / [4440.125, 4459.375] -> 1.17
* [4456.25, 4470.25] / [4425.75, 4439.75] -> 1.09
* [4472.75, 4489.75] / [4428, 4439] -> 1.27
